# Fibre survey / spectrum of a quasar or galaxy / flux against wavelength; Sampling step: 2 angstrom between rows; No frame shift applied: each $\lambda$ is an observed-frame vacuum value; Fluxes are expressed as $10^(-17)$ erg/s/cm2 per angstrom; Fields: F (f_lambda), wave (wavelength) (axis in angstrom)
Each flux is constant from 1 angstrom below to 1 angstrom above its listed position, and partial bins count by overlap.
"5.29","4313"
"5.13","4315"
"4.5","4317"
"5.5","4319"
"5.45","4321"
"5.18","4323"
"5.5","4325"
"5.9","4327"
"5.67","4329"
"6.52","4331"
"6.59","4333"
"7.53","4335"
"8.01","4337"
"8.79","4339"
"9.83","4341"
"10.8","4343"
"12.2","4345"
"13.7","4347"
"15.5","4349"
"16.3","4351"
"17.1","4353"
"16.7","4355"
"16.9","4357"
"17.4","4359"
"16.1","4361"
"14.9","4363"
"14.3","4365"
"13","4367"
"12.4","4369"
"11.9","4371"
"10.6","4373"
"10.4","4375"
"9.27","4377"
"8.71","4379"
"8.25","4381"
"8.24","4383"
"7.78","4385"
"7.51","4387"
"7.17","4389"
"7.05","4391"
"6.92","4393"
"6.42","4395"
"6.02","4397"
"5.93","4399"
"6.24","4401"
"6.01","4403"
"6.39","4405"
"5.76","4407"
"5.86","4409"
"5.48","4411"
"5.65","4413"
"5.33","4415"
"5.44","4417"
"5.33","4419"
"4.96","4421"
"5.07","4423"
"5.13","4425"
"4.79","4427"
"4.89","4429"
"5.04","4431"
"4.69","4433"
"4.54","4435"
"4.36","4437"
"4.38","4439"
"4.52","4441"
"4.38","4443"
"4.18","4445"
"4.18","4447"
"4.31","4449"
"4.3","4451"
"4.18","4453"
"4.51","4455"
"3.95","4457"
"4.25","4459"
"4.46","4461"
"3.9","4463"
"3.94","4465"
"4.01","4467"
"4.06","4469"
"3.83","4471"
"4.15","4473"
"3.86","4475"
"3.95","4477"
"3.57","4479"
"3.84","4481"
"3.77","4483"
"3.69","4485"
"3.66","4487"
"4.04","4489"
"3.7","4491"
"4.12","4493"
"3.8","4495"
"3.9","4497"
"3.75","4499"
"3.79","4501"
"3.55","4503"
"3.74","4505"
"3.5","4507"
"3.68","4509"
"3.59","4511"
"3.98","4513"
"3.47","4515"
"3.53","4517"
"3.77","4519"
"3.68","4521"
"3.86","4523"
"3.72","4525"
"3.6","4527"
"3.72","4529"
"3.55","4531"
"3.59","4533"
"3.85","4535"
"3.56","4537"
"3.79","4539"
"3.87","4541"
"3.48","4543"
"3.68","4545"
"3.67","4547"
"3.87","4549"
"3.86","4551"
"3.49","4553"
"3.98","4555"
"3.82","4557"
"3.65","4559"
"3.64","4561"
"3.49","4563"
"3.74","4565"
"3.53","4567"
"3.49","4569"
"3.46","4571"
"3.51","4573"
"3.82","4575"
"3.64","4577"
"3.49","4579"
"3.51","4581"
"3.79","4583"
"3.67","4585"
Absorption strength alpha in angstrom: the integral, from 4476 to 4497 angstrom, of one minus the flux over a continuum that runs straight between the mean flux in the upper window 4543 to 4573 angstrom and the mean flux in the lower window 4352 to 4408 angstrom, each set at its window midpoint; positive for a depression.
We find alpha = 8.21 angstrom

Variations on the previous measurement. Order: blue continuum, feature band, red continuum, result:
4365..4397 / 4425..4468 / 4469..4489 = 9.0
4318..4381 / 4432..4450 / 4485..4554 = 6.7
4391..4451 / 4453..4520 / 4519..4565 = 8.4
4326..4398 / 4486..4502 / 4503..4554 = 4.0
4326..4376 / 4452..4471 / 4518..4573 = 8.2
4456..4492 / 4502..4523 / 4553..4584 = 0.8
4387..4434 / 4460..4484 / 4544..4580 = 4.7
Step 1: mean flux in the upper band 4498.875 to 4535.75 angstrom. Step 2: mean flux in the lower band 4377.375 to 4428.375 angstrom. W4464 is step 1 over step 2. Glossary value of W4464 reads 0.58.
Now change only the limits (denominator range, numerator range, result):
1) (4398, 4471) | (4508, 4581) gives 0.76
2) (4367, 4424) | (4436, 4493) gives 0.56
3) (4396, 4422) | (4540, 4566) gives 0.65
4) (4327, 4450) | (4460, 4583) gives 0.45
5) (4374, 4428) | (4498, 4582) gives 0.56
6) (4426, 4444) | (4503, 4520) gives 0.79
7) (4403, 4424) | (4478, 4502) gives 0.69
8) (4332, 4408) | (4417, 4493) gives 0.41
